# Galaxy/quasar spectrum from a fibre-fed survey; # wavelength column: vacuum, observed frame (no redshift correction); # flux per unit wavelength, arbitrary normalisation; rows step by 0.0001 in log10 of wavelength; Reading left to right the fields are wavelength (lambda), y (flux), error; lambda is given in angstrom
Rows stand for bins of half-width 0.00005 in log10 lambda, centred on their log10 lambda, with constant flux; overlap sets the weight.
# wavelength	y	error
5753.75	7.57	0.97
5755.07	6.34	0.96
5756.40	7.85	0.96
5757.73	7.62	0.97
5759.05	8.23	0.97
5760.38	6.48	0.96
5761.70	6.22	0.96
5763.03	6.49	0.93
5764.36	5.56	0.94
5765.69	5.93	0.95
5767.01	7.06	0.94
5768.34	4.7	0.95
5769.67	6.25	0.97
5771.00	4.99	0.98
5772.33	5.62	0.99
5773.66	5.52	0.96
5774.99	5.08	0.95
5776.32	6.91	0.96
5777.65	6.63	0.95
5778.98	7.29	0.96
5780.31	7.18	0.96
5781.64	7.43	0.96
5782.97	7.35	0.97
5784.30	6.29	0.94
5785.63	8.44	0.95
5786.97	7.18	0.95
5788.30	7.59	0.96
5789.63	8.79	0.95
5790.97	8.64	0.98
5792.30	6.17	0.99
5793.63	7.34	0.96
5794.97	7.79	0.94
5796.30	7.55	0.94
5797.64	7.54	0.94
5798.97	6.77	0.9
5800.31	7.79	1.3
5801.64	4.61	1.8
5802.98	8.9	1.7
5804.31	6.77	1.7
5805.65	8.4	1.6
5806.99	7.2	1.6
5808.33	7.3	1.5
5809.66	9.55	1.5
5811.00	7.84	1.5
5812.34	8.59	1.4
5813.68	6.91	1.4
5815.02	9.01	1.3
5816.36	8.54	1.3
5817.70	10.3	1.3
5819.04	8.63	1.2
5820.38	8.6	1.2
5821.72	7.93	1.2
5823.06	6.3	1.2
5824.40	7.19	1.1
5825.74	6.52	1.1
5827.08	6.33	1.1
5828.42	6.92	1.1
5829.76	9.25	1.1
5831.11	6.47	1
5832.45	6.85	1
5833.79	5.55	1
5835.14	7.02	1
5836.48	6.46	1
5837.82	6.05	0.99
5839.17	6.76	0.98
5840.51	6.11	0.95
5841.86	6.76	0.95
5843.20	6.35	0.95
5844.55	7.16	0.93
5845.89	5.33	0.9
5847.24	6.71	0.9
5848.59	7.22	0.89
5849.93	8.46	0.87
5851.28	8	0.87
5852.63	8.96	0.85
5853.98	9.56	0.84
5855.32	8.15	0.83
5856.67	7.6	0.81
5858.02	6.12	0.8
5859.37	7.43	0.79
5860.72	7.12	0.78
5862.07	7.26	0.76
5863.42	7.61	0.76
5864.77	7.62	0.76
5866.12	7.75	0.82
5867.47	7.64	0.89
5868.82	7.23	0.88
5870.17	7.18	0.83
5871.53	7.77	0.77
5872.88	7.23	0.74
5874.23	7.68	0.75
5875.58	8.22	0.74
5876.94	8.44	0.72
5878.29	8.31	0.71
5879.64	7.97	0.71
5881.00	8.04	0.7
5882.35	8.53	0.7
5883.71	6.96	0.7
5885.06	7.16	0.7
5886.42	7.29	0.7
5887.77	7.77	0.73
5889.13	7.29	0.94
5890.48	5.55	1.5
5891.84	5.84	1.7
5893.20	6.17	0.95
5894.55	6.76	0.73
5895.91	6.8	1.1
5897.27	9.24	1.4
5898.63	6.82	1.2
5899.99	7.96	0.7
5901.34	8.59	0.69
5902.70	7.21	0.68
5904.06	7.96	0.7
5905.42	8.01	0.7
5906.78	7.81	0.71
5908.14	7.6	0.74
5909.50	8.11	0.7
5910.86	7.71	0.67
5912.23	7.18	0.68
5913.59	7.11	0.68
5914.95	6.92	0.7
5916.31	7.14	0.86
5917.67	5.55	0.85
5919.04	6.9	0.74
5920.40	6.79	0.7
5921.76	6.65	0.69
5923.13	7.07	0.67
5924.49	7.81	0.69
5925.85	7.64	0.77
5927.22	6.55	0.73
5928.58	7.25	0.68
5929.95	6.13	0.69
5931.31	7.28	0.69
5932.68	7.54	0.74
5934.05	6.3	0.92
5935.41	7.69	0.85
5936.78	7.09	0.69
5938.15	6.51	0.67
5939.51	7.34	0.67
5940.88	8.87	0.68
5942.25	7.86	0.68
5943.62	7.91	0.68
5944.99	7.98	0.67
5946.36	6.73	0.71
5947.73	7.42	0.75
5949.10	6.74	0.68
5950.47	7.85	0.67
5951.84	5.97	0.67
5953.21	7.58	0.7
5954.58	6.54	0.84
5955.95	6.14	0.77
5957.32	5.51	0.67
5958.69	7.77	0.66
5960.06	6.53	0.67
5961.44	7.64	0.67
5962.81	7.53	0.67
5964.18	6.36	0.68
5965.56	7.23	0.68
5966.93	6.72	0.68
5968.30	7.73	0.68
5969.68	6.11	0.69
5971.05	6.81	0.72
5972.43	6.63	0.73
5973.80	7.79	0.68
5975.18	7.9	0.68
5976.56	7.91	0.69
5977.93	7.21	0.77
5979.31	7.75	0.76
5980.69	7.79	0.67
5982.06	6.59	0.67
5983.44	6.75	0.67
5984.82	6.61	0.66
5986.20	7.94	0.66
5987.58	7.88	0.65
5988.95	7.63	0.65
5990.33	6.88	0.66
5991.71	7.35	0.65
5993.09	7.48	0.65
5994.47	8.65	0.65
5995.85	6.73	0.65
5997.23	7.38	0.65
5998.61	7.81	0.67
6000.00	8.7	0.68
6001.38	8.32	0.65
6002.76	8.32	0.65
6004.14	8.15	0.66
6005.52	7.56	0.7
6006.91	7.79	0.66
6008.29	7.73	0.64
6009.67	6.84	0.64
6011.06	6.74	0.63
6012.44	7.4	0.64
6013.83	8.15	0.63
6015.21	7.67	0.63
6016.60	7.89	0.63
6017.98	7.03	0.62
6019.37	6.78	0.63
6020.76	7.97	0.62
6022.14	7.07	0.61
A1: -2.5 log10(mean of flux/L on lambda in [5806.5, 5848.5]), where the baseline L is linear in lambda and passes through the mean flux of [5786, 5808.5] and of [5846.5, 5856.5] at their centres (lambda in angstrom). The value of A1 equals 0.07 mag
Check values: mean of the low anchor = 7.44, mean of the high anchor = 8.1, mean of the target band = 7.3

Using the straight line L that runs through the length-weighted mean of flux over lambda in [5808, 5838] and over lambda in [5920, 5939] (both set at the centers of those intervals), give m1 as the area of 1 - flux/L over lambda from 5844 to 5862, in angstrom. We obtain -0.2 angstrom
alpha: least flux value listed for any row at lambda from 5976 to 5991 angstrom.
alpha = 6.59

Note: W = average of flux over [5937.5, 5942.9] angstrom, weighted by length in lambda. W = 7.66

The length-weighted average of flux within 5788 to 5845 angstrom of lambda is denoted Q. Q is 7.42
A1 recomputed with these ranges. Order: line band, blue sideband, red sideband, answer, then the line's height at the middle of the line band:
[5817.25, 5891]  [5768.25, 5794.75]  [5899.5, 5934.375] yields -0.05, 7.06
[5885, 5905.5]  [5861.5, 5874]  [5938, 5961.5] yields 0.02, 7.38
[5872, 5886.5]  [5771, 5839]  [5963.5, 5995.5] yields -0.08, 7.3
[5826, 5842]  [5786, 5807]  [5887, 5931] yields 0.10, 7.37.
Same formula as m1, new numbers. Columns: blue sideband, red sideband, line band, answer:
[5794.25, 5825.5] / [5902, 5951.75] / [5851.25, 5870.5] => -0.3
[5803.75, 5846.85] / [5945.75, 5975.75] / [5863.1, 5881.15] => -1.4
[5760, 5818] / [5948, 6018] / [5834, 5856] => 0.1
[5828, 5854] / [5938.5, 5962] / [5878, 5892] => -0.5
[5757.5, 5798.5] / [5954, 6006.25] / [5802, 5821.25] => -3.8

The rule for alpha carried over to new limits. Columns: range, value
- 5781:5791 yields 6.29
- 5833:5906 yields 5.33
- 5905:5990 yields 5.51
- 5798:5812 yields 4.61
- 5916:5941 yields 5.55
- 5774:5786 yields 5.08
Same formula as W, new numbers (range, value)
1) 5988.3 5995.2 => 7.59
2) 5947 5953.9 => 7.11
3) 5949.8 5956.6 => 6.82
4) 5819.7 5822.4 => 8.26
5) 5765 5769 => 5.9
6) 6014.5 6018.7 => 7.53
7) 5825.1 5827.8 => 6.44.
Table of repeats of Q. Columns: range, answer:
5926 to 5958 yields 7.09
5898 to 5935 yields 7.25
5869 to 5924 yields 7.38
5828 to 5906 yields 7.35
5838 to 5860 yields 7.26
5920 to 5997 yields 7.19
